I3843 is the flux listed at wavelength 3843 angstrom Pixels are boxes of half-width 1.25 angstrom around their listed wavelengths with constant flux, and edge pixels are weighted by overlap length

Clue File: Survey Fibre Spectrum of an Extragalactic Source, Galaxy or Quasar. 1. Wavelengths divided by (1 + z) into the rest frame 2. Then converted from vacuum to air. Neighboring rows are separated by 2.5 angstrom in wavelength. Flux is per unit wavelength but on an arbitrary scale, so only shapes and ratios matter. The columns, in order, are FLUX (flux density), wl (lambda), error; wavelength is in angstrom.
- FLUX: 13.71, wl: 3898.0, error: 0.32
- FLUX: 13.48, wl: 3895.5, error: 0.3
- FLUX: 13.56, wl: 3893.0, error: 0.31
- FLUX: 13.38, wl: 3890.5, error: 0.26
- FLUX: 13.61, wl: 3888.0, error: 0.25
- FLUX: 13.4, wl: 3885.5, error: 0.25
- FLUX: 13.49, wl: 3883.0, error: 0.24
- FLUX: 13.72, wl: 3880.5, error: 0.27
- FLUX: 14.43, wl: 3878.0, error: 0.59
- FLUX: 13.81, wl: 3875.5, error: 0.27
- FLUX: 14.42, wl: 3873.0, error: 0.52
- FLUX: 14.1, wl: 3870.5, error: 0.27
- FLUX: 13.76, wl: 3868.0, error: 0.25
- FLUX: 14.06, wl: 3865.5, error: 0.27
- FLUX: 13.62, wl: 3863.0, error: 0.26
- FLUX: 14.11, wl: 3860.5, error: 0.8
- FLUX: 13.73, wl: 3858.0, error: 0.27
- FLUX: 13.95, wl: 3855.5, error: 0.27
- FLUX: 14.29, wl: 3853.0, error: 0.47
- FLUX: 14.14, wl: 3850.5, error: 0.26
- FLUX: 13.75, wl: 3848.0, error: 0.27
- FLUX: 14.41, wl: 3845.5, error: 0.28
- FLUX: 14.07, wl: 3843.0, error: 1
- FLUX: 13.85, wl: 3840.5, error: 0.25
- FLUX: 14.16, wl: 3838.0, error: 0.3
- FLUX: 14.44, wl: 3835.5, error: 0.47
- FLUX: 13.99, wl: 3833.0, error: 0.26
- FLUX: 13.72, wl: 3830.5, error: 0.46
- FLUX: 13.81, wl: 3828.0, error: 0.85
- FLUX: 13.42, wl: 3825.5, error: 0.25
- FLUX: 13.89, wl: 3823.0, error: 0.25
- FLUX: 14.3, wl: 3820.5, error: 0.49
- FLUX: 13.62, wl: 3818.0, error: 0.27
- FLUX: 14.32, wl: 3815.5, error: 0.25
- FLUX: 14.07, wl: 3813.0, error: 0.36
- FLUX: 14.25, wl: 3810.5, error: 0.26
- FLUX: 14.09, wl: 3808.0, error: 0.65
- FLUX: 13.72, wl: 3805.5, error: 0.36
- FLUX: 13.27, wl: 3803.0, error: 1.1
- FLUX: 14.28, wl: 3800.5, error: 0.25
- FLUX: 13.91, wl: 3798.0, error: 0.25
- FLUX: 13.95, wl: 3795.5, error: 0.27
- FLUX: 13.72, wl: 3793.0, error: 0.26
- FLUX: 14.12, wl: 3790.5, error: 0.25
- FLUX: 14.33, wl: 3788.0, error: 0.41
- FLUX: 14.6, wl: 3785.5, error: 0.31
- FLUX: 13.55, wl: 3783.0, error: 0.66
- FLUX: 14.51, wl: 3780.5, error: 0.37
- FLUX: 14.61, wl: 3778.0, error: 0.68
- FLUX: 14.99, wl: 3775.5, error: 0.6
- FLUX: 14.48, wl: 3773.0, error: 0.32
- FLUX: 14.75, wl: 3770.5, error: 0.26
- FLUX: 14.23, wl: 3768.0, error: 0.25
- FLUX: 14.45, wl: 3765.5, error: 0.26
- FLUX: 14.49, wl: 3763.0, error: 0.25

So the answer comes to 14.07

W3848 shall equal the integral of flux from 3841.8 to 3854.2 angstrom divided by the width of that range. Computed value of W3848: 14.1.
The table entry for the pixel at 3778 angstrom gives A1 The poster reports 14.61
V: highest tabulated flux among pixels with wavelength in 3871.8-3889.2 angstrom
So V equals 14.43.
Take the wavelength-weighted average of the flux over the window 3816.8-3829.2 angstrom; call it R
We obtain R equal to 13.8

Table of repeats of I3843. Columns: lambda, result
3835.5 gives 14.44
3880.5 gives 13.72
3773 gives 14.48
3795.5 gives 13.95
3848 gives 13.75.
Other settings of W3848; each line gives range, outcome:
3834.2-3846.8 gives 14.2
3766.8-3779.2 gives 14.6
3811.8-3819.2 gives 14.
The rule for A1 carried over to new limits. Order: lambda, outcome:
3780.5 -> 14.51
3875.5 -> 13.81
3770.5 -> 14.75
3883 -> 13.49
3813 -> 14.07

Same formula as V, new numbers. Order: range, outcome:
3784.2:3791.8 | 14.6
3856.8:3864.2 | 14.11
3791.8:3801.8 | 14.28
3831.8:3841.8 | 14.44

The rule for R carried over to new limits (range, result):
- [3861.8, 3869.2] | 13.8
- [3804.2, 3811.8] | 14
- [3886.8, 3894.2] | 13.5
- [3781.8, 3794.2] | 14.1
